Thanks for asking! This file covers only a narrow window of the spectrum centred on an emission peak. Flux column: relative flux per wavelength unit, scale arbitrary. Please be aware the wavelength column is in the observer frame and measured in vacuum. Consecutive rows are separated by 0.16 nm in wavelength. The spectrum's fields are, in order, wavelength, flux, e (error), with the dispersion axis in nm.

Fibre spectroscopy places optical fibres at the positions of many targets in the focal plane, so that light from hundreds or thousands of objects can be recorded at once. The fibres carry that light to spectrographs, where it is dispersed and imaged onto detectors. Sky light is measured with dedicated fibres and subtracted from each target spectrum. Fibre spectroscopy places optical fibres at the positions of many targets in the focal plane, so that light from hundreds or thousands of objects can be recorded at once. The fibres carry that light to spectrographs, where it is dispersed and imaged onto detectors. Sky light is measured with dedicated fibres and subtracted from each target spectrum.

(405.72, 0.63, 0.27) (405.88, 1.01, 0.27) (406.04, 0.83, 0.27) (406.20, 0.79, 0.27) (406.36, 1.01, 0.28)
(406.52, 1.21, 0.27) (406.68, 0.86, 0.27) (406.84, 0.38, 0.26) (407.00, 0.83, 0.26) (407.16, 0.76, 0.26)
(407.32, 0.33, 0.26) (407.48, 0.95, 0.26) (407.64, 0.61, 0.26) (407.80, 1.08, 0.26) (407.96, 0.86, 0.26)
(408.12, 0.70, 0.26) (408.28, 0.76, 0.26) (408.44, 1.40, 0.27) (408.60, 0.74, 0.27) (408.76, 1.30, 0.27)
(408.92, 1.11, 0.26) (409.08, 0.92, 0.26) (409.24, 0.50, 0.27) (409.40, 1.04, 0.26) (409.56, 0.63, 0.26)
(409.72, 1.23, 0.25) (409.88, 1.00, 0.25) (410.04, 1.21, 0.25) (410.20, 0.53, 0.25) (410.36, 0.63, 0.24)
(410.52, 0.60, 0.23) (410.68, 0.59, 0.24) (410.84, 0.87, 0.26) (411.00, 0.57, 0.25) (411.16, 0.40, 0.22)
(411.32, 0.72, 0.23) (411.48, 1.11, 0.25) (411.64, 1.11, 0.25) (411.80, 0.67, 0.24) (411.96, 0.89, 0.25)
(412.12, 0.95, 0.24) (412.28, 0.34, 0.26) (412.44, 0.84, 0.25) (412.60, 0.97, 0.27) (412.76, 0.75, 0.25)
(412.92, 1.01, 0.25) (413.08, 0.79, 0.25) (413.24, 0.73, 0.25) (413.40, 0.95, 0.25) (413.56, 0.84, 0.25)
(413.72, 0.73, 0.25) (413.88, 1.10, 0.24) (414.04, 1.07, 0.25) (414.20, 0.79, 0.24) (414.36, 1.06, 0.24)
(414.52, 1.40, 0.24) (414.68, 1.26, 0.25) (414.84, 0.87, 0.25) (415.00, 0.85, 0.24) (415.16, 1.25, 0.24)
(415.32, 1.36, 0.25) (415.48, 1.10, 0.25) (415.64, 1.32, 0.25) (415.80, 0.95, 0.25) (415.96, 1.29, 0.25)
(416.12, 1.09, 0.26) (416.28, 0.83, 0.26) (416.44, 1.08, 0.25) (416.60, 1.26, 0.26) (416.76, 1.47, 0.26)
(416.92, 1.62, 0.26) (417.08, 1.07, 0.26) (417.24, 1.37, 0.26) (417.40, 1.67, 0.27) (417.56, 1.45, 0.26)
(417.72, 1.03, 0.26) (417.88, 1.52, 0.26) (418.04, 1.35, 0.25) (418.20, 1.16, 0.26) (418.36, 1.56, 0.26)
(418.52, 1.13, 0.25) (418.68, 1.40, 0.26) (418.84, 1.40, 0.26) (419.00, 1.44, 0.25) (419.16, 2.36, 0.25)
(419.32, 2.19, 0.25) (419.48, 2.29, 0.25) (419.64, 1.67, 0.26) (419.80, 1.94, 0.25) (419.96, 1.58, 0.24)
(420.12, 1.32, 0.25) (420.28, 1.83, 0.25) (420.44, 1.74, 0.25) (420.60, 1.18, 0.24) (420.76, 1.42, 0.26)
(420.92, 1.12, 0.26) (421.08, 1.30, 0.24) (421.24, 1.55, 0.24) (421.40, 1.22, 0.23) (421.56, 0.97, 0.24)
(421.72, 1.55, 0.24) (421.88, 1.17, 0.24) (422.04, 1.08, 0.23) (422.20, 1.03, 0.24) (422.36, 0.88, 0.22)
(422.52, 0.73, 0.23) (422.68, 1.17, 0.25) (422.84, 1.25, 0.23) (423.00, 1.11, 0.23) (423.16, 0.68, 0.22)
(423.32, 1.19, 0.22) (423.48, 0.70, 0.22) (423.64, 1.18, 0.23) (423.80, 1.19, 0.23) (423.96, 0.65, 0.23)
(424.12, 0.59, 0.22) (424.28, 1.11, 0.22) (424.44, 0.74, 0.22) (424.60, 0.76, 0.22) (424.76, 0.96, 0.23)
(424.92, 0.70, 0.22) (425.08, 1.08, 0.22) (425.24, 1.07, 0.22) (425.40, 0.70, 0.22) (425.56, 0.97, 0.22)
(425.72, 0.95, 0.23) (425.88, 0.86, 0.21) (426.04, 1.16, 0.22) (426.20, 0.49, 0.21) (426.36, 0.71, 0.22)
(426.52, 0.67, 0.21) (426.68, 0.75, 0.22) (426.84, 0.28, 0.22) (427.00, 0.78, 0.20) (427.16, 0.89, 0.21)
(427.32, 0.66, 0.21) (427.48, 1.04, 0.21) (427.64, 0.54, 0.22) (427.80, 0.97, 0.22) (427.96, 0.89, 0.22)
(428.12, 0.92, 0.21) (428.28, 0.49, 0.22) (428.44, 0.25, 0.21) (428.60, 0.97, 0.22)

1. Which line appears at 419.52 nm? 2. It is C III] 1909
